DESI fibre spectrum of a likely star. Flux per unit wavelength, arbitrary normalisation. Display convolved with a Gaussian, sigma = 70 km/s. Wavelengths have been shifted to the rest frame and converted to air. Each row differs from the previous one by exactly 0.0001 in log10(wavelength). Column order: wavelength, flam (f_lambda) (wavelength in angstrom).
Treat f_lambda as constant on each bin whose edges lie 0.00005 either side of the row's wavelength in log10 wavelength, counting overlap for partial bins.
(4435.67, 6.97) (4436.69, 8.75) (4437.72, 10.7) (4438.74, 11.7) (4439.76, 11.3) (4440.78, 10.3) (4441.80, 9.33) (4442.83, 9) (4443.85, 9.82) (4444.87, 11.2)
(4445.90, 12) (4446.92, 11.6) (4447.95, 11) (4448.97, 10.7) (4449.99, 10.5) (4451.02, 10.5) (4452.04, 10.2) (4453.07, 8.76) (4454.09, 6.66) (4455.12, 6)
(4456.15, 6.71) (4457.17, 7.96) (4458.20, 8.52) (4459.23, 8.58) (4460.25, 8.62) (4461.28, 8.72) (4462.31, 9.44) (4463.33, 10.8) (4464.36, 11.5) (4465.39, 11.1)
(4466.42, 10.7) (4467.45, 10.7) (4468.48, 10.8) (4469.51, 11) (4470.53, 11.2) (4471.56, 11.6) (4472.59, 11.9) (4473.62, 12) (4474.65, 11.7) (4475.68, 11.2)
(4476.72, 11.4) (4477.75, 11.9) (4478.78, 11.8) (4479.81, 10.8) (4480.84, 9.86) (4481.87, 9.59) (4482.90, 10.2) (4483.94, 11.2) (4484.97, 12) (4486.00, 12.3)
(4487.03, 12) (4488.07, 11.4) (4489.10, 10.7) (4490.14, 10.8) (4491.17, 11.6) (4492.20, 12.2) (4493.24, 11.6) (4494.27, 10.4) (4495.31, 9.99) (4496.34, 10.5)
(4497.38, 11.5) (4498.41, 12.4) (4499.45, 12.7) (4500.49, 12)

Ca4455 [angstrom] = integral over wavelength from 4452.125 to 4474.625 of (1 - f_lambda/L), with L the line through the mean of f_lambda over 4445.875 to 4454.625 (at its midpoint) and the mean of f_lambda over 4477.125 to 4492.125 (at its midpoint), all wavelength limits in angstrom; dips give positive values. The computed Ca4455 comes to 1.7 angstrom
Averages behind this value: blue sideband 10.1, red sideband 11.2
